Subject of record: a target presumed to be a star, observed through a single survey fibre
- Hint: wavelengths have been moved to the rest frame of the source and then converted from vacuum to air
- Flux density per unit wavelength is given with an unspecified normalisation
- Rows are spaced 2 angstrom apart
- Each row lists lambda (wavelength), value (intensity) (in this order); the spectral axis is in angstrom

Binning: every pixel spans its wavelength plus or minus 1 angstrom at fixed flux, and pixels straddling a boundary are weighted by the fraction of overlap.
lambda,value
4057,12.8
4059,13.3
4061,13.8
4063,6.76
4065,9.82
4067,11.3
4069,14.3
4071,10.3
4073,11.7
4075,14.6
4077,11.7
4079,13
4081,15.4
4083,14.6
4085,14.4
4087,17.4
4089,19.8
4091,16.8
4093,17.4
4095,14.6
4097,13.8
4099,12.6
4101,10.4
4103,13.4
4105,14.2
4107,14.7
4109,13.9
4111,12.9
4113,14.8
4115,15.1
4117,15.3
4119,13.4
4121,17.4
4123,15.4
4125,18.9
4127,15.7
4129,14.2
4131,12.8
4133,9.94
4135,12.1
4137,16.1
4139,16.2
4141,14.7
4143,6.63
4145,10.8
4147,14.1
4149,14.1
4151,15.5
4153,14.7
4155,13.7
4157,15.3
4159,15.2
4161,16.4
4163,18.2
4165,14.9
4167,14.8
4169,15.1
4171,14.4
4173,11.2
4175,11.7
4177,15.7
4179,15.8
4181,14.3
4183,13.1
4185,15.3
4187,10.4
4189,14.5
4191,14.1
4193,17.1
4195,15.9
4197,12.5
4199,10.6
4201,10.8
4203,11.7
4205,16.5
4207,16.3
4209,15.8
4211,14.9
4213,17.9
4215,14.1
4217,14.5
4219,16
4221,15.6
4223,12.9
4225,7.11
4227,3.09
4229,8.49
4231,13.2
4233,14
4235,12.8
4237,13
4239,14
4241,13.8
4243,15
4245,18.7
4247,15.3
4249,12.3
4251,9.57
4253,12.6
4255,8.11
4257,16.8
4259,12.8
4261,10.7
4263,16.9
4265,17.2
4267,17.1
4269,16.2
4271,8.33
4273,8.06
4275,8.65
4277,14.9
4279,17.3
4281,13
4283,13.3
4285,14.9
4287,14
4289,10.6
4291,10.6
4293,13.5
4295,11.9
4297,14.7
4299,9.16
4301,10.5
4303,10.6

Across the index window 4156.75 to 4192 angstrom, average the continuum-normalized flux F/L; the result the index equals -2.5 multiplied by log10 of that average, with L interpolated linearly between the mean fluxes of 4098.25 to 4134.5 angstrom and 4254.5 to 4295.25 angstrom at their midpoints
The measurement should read -0.050 mag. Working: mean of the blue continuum 14.2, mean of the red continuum 13.2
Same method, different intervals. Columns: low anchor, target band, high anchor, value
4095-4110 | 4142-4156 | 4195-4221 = 0.09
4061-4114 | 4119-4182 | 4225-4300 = -0.08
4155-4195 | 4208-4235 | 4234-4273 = 0.09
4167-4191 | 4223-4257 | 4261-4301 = 0.11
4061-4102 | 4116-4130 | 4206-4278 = -0.17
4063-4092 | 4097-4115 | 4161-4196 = 0.04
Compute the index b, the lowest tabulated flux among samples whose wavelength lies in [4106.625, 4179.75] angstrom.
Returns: 6.63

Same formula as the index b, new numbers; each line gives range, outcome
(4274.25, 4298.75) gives 8.65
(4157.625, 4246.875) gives 3.09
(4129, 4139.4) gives 9.94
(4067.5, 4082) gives 10.3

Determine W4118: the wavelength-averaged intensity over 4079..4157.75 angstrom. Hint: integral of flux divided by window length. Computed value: 14.4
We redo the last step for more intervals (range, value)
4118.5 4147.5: 13.9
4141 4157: 13.1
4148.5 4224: 14.5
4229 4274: 13.4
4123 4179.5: 14.3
